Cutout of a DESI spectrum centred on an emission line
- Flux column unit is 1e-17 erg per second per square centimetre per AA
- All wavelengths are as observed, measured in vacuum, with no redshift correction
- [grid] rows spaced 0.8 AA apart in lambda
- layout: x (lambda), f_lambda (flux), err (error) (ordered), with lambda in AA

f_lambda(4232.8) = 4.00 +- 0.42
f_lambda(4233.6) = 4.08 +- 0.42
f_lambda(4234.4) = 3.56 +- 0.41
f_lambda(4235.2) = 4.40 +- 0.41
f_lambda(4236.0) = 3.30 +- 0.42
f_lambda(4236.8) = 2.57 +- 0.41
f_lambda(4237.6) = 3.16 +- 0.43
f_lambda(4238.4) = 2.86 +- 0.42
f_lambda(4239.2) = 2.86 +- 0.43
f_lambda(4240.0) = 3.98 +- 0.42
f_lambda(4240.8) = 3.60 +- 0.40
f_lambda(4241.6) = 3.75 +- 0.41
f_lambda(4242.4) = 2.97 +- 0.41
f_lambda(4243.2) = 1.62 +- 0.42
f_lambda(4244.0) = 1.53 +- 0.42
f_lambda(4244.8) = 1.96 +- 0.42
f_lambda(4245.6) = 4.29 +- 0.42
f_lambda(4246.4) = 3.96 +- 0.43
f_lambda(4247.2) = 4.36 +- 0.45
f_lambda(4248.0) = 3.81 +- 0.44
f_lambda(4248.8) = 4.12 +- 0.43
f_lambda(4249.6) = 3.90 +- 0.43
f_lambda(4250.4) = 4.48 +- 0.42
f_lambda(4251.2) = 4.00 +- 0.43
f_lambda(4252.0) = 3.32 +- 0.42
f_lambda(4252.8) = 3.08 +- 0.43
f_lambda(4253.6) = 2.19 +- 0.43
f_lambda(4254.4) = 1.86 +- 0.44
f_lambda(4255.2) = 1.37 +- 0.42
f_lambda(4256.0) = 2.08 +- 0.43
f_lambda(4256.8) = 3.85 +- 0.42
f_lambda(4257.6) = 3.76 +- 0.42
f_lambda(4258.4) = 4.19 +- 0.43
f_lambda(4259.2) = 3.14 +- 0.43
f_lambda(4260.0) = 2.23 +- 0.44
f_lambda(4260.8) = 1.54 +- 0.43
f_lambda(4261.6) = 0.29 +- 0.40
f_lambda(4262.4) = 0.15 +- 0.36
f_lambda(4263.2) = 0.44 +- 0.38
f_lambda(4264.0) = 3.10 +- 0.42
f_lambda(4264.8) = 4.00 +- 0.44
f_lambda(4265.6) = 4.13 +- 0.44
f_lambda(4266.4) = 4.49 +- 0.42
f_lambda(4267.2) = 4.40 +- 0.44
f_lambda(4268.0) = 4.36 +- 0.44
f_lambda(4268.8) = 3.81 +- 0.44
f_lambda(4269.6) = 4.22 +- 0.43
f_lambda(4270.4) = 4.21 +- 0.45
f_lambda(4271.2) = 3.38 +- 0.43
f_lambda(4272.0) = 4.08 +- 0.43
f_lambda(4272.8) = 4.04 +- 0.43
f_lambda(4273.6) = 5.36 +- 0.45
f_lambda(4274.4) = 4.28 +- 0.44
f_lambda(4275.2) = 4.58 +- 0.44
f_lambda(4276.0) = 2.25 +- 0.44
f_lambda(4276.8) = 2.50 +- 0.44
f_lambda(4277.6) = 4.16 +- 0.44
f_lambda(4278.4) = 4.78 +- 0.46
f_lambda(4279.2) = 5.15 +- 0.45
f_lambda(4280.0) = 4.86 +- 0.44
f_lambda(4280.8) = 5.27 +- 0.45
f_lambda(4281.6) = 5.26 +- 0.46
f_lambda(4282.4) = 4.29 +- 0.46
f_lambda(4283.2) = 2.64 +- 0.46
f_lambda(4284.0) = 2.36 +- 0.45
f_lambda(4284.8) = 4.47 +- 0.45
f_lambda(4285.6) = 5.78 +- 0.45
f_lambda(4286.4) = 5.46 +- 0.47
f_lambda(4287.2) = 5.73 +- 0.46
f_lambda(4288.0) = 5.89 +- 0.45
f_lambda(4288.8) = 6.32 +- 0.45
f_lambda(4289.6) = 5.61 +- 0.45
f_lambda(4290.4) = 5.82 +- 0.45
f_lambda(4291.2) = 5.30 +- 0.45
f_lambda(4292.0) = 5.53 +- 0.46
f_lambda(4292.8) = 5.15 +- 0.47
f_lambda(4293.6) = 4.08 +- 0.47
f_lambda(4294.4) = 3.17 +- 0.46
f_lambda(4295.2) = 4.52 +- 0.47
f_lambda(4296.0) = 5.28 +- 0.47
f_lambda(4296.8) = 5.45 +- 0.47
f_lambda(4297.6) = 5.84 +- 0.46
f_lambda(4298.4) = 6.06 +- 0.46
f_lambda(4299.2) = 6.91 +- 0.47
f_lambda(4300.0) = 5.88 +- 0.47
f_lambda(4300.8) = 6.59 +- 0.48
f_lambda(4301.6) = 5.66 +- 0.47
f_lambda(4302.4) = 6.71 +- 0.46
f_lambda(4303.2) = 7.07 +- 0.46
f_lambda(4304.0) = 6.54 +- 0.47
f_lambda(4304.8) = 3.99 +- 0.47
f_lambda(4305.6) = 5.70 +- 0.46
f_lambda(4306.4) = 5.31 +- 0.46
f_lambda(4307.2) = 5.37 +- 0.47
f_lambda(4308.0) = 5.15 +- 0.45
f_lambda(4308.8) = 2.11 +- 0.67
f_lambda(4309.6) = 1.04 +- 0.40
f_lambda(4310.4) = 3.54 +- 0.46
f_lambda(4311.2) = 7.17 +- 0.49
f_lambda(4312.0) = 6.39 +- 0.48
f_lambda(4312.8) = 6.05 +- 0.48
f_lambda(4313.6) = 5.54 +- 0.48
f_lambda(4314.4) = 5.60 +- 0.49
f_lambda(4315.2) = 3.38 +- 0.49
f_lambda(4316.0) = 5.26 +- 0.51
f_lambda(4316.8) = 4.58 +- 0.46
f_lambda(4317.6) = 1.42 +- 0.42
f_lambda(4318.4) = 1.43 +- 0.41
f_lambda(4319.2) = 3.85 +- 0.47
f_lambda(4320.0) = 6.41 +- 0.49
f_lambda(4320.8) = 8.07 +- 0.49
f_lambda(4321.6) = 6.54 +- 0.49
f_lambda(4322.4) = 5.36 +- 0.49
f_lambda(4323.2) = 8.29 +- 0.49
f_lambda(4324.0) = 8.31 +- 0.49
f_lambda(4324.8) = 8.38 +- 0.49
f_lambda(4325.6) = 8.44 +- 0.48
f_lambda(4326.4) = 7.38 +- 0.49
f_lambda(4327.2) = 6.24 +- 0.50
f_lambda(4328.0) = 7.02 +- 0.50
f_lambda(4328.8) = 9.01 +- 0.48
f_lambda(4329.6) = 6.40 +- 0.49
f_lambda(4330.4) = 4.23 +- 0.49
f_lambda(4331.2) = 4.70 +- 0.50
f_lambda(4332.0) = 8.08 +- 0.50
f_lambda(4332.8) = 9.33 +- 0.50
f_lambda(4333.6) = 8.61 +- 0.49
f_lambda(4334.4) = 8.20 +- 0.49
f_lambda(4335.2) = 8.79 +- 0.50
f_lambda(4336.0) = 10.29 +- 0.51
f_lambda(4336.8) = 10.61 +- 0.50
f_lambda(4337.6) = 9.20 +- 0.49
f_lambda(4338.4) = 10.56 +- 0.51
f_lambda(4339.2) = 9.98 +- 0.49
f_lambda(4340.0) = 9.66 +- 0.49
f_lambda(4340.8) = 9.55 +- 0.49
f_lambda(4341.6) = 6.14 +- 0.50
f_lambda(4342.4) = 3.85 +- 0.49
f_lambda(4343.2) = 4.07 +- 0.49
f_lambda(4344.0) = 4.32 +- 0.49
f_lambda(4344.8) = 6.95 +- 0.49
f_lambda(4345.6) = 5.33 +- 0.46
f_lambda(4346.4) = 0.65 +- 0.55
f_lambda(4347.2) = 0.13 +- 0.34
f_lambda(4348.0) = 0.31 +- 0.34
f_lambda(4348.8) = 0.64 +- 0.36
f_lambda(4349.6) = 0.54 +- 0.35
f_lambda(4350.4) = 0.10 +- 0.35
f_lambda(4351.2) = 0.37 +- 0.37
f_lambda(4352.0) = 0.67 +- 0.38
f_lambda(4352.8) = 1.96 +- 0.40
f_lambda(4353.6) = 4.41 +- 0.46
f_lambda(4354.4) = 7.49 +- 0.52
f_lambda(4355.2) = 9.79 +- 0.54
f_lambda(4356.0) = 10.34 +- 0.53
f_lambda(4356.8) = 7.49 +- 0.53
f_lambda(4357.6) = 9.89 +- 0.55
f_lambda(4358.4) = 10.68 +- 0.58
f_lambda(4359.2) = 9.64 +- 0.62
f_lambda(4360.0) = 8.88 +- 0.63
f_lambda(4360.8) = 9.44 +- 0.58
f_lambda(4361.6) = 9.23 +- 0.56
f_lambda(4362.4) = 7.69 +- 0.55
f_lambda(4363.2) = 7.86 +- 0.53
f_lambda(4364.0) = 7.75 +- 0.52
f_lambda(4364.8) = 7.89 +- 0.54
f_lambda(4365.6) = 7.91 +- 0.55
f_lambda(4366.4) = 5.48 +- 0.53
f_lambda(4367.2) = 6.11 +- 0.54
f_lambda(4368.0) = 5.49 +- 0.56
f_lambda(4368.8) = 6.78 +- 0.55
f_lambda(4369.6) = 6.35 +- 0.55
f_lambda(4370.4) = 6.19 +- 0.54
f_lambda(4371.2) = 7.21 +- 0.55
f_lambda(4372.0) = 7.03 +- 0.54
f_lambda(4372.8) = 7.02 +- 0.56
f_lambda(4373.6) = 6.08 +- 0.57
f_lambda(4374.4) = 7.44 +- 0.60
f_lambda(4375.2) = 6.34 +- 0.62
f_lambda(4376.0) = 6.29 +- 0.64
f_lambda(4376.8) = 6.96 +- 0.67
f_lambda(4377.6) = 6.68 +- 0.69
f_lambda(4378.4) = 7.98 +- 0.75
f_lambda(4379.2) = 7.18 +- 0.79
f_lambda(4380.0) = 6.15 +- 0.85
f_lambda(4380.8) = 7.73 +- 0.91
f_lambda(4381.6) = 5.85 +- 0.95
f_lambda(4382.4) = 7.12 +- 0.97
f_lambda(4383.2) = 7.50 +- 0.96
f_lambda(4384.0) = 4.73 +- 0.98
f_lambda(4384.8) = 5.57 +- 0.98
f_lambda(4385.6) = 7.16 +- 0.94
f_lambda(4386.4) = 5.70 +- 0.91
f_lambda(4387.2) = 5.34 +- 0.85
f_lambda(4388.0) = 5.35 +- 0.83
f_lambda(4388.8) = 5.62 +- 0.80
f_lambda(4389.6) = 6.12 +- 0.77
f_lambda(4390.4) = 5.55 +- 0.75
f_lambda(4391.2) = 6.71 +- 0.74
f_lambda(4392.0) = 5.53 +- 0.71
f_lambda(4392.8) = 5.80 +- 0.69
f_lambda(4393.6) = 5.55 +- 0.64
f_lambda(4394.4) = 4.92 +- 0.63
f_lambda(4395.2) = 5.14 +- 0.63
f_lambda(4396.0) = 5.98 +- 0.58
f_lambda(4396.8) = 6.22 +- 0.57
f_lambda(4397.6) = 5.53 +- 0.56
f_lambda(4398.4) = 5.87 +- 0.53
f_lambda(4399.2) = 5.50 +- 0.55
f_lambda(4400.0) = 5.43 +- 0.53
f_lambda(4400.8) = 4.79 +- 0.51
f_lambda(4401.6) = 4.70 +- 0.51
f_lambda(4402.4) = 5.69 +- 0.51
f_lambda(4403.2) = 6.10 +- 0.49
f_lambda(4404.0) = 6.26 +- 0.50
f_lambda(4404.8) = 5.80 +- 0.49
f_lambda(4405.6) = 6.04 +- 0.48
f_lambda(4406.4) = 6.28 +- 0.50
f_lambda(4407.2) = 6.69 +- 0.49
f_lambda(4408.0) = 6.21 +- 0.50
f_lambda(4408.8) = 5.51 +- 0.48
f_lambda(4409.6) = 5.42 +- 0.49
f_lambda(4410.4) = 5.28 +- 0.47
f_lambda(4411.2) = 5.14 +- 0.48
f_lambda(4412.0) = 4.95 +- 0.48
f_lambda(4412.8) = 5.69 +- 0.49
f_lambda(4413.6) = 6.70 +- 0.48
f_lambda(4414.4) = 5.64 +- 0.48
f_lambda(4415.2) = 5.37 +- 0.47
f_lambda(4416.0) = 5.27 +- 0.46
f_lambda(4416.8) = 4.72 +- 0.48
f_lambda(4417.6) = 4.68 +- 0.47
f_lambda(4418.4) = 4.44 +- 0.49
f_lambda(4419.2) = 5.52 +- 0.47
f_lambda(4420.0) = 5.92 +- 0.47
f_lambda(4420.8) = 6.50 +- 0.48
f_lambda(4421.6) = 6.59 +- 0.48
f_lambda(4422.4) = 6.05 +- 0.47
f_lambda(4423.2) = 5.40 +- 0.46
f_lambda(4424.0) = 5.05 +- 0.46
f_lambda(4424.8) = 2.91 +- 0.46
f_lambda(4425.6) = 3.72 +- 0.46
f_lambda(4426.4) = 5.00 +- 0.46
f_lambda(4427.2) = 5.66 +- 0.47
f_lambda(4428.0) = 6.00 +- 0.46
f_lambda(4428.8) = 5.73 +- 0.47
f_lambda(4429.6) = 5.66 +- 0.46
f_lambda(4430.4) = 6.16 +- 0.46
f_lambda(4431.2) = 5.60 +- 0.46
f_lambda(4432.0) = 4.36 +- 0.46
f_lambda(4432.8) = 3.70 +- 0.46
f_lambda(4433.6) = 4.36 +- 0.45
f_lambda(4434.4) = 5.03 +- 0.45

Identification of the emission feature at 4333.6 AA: Lyman alpha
